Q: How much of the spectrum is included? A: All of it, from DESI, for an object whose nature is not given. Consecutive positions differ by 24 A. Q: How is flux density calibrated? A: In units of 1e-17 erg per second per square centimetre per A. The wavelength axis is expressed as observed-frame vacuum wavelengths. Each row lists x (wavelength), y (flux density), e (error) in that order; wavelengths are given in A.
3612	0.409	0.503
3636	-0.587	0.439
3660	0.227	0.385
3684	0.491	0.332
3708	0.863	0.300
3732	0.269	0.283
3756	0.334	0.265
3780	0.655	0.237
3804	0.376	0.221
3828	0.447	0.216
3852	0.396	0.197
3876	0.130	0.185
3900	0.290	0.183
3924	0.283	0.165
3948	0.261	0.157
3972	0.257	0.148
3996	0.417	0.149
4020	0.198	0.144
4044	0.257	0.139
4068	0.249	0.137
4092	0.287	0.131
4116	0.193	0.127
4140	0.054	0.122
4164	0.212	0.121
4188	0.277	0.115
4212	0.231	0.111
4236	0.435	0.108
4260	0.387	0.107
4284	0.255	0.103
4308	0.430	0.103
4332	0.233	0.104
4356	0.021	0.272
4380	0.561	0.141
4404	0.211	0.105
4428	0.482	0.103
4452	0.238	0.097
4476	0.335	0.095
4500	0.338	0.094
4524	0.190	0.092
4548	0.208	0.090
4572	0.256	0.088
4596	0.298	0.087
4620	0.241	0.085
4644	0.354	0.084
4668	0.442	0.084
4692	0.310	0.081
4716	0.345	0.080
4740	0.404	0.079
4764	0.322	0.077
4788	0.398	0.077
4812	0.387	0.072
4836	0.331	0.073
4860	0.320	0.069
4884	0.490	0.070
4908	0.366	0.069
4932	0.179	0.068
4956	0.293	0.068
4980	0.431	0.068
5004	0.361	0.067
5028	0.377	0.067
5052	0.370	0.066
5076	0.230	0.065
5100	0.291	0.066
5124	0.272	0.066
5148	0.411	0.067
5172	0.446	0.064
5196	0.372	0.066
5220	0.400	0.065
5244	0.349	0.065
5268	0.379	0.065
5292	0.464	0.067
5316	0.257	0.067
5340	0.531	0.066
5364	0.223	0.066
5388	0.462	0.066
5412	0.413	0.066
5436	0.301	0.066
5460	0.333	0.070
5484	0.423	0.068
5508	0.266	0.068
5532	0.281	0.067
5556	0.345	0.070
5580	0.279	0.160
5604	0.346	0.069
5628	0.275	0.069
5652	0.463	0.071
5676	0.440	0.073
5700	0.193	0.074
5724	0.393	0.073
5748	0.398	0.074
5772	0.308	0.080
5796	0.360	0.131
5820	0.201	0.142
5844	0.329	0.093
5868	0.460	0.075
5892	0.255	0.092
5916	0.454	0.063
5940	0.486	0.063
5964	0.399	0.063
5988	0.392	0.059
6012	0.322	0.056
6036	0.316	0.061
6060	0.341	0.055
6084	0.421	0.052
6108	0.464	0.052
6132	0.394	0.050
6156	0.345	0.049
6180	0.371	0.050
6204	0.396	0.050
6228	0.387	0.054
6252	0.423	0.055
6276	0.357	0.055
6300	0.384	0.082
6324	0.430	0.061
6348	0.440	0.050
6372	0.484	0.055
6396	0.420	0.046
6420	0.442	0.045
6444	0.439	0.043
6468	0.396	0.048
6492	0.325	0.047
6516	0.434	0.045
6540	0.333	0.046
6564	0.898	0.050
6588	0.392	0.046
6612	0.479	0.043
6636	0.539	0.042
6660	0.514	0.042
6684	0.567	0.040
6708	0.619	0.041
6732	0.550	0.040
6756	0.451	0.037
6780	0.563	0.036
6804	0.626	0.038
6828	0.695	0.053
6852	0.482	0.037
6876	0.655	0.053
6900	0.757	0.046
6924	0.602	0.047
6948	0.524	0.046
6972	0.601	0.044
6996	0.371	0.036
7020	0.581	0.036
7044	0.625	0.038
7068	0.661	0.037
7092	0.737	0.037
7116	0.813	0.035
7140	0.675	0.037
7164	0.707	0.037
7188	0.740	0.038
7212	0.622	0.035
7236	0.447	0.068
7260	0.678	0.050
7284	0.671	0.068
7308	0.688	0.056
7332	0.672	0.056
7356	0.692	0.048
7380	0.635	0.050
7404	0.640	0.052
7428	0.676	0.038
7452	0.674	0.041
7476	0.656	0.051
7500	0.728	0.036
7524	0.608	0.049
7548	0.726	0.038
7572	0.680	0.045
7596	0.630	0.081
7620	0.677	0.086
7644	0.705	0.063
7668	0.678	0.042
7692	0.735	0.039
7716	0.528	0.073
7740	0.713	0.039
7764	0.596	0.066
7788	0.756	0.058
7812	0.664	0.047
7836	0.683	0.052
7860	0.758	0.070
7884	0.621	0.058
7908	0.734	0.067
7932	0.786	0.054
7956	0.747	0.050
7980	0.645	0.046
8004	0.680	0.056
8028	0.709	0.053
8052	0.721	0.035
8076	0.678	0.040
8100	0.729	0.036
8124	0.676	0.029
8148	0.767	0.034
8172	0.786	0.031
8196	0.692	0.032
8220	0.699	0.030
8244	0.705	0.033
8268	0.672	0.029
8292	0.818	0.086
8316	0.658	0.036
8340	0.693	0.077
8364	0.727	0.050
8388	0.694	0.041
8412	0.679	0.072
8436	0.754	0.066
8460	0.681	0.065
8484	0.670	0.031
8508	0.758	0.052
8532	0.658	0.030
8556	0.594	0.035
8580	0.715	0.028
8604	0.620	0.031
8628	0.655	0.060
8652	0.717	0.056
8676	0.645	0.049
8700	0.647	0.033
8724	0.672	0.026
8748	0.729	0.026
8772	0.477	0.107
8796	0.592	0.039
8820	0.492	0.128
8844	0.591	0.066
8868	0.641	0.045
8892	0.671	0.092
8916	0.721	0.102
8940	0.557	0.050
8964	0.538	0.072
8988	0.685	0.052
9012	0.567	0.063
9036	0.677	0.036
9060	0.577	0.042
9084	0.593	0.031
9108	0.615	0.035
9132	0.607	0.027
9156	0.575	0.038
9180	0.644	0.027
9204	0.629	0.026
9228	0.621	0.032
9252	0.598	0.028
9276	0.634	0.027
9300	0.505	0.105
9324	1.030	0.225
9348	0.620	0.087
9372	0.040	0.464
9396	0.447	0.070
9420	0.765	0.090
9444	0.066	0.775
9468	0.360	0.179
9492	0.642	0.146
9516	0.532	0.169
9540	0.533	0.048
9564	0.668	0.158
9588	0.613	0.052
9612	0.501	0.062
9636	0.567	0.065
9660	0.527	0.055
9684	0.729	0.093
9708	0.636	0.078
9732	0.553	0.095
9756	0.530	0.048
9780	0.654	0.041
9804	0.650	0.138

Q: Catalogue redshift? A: 0.762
